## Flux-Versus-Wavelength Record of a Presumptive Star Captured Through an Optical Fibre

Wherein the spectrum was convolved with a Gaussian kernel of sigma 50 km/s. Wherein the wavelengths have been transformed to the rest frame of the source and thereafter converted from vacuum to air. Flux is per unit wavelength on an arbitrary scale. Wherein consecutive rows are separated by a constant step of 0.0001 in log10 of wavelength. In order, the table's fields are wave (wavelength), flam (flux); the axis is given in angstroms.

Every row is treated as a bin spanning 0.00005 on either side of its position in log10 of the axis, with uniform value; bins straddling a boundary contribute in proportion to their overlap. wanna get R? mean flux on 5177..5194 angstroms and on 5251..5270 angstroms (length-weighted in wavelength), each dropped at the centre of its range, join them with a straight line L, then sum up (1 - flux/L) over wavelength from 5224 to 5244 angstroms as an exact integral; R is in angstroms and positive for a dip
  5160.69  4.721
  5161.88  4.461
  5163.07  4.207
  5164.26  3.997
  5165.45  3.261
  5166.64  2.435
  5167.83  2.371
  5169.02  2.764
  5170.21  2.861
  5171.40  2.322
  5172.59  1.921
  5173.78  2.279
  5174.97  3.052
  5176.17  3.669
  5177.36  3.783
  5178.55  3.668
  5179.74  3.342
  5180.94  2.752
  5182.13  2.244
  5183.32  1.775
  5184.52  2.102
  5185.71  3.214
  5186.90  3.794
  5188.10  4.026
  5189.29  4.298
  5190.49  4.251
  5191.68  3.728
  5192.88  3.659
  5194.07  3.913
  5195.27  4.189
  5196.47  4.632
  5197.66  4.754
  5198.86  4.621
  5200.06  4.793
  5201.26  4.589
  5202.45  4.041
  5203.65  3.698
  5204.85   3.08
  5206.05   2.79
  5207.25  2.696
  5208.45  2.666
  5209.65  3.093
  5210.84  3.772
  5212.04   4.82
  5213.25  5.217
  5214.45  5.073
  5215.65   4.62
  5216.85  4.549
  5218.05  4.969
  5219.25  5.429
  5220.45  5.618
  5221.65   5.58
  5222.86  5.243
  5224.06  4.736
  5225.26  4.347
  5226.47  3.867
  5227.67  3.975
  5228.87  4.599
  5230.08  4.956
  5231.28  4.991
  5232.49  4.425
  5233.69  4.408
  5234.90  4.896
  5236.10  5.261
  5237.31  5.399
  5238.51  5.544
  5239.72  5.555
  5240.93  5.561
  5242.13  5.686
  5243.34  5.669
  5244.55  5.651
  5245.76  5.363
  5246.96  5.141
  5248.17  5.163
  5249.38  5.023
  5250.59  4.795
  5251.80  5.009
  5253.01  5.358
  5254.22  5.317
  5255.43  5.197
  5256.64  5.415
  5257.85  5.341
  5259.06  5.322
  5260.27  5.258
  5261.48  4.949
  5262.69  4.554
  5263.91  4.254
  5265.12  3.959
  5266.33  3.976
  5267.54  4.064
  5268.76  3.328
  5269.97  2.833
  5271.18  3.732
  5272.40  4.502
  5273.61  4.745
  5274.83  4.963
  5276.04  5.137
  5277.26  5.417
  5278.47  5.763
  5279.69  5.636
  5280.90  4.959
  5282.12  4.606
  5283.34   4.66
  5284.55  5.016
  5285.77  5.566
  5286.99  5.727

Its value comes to -3.41 angstroms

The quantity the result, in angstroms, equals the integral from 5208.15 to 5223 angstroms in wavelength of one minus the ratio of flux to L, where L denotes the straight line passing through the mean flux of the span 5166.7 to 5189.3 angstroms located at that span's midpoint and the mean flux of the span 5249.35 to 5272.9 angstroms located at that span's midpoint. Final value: -4.04 angstroms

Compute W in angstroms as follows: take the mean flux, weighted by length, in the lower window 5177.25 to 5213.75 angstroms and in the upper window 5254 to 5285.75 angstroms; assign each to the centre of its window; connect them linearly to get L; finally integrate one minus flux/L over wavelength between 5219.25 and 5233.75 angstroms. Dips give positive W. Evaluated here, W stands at -2.3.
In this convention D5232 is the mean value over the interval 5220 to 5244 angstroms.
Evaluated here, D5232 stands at 5.01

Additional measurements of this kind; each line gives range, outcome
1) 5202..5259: 4.77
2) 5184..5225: 4.19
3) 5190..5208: 3.95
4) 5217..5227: 4.96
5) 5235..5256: 5.32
